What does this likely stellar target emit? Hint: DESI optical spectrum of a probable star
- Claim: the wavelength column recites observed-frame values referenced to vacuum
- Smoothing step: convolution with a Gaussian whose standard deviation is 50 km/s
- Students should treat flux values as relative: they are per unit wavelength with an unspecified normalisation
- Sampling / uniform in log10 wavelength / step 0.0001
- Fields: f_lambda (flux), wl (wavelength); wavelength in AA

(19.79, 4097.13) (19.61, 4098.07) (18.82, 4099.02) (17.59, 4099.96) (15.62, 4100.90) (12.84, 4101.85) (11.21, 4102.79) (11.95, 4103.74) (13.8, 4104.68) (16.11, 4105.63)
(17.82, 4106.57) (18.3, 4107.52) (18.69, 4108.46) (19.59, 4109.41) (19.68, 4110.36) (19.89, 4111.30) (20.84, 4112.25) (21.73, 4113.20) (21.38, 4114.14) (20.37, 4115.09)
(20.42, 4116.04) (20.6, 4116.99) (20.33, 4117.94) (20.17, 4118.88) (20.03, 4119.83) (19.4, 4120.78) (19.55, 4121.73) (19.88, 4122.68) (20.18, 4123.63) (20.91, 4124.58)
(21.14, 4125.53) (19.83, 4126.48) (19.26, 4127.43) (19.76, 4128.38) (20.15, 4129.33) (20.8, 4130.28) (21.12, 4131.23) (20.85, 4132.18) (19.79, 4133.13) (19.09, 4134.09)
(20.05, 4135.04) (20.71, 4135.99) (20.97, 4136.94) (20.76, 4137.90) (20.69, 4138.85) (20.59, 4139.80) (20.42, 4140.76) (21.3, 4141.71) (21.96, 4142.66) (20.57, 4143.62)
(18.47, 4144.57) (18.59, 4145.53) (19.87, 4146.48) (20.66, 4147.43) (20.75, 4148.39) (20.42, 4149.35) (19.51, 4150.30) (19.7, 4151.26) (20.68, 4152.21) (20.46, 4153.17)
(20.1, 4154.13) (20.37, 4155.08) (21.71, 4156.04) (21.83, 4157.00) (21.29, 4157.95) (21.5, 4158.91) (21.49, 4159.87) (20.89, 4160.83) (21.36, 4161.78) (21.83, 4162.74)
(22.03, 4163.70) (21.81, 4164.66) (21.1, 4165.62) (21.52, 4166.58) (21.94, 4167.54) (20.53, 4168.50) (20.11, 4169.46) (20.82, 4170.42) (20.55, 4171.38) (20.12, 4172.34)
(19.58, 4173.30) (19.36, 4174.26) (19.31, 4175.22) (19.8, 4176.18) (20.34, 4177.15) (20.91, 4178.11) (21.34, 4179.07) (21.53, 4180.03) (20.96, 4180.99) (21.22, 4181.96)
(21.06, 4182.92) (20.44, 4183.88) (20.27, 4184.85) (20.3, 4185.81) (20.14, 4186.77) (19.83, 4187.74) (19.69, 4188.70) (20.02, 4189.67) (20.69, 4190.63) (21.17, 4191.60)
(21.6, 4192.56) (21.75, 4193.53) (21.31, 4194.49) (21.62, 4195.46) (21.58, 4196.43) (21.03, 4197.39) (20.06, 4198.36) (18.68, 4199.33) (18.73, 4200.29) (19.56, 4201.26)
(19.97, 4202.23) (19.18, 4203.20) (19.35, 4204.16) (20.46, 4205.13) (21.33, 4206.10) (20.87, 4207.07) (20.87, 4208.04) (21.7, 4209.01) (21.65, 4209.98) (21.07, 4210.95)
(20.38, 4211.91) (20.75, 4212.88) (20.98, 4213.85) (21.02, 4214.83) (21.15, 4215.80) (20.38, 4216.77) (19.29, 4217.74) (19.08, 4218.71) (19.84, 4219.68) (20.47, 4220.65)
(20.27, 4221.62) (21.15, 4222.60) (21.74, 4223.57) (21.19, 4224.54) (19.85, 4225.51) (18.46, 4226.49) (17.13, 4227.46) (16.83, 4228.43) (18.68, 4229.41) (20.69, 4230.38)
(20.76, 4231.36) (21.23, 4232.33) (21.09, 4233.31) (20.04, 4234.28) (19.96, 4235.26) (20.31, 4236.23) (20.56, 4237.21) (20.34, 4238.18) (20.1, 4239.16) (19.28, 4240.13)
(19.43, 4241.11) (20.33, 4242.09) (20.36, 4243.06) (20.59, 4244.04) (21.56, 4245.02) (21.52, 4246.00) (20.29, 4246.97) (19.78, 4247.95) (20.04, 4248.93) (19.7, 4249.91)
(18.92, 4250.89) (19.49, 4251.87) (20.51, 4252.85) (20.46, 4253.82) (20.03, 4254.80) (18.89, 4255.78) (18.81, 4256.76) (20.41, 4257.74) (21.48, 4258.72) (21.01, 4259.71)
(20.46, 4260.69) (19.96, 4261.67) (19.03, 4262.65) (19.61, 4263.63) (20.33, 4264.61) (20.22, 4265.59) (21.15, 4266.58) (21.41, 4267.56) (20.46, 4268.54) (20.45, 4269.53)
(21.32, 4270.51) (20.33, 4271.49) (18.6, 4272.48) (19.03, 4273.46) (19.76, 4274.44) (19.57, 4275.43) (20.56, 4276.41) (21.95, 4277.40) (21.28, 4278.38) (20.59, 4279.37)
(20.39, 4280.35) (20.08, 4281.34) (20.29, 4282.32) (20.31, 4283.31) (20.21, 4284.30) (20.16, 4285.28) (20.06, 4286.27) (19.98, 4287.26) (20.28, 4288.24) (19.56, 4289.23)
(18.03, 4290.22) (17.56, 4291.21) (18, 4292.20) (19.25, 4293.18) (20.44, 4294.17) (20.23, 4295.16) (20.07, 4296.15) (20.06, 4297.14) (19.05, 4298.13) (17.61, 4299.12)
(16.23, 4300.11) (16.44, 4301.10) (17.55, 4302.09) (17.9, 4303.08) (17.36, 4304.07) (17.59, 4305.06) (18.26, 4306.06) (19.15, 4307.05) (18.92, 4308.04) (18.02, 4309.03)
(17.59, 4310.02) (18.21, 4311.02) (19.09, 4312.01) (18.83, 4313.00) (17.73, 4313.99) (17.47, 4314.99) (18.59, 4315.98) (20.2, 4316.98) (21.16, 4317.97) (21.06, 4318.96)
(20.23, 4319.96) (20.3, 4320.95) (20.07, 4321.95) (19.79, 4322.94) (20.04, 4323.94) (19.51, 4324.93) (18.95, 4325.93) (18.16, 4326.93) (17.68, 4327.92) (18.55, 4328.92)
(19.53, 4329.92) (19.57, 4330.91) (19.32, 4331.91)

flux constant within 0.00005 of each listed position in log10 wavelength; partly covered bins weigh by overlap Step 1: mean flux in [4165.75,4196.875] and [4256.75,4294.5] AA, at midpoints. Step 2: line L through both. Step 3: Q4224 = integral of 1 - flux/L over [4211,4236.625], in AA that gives 0.4 AA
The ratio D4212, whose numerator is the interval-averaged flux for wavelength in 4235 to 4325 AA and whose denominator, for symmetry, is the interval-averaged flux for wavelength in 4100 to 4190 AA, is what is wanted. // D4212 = 0.98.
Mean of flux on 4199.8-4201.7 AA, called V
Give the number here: 19.2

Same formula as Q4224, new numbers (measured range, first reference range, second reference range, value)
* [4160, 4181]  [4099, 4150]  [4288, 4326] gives -1.7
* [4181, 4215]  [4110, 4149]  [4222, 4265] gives -0.7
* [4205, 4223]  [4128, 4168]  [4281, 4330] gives -0.6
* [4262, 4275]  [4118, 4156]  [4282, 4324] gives -0.6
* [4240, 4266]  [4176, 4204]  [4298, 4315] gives -1.3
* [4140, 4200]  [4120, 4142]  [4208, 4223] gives -0.7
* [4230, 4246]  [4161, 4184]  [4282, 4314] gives -0.5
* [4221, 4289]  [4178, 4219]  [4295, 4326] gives -1.6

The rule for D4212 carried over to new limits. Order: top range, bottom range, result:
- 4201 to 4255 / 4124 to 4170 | 0.98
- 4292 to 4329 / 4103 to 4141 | 0.96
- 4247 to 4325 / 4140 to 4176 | 0.95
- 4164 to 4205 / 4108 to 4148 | 1.01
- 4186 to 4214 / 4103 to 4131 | 1.06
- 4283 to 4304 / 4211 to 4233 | 0.94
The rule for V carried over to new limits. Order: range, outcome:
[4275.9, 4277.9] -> 21.3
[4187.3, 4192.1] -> 20.3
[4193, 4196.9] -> 21.5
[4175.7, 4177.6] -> 20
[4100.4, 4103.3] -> 13.2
